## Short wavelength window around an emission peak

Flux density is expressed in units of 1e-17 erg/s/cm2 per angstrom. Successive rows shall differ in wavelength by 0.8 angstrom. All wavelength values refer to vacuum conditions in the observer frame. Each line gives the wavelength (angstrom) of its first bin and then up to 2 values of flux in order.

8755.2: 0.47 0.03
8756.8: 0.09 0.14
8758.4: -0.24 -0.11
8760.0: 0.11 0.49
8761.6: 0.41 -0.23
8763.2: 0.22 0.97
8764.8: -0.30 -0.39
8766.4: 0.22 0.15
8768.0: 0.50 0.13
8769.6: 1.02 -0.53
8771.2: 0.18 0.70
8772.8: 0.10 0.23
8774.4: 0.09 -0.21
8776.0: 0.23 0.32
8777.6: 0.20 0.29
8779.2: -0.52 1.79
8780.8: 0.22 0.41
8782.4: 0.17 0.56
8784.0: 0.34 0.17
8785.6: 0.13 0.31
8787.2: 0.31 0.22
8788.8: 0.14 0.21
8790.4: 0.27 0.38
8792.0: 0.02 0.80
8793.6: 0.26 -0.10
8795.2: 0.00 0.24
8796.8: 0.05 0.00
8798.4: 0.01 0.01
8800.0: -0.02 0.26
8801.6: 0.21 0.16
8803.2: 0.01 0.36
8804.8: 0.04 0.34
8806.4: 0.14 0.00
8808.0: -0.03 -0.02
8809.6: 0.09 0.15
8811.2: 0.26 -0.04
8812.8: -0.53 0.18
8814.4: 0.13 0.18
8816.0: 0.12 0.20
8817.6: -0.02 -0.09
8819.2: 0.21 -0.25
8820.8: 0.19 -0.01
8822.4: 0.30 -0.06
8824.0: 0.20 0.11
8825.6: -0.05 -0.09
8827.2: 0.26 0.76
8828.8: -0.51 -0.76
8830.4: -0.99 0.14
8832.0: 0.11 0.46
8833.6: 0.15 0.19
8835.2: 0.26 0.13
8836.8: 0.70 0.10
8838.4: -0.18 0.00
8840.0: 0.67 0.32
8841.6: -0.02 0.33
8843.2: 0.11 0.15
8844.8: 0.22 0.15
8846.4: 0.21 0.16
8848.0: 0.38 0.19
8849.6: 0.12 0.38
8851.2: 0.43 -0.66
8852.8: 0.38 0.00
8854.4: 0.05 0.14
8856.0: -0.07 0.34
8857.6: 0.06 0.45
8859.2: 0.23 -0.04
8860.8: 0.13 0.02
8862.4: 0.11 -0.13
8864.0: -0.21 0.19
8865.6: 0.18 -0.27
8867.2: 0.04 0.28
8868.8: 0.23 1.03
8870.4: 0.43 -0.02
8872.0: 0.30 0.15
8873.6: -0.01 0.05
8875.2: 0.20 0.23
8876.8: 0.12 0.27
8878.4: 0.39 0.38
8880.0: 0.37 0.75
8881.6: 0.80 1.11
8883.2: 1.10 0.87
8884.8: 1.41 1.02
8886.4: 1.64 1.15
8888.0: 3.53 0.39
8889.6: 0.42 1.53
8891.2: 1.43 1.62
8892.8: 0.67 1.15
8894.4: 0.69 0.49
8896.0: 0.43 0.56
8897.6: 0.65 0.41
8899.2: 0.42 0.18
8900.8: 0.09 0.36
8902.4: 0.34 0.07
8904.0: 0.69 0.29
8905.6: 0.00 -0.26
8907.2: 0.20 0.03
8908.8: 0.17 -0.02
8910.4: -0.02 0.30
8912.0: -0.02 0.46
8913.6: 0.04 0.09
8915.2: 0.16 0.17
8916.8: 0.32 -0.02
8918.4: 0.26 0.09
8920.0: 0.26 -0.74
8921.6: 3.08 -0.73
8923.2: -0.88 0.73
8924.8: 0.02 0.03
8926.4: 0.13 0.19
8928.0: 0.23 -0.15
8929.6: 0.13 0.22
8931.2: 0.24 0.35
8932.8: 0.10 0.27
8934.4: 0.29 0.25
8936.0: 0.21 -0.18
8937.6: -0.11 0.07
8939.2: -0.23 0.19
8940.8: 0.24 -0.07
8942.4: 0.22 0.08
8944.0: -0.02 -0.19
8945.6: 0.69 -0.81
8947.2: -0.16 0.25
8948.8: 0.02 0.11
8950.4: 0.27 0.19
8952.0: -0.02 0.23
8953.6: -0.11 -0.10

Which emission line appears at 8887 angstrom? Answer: [O II] 3727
